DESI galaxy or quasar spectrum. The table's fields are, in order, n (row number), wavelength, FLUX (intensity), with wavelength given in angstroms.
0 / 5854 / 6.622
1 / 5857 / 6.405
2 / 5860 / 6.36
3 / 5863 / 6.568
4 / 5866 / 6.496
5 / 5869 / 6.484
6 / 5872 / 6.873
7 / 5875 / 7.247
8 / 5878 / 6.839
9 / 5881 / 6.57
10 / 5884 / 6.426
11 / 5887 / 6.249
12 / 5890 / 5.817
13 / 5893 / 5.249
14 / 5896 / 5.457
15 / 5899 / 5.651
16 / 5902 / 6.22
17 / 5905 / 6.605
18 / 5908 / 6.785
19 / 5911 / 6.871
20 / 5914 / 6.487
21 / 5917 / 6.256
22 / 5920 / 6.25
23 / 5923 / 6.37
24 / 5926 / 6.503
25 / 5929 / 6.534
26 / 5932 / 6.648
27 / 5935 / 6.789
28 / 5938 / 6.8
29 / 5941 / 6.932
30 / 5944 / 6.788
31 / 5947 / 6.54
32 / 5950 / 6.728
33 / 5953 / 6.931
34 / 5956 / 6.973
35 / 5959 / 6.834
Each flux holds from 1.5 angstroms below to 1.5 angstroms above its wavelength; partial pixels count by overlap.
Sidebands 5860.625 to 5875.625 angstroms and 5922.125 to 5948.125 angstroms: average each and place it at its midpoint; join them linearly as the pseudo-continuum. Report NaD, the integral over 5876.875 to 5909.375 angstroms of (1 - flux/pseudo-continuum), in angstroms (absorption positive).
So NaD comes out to 2.5 angstroms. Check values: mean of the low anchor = 6.68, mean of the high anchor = 6.66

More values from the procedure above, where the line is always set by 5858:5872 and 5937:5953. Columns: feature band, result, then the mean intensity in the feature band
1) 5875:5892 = 0.4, 6.42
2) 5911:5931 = 0.8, 6.44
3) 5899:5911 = 0.3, 6.47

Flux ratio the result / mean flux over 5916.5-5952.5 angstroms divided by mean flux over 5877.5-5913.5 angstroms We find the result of 1.06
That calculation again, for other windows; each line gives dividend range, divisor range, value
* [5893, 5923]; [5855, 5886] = 0.94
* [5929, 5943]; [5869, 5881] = 0.98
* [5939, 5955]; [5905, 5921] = 1.04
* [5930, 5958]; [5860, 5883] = 1.01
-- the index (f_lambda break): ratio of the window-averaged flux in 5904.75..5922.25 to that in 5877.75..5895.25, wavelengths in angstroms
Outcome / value 1.07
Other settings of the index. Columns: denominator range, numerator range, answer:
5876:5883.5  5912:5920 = 0.95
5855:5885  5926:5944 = 1.01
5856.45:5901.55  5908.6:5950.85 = 1.05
